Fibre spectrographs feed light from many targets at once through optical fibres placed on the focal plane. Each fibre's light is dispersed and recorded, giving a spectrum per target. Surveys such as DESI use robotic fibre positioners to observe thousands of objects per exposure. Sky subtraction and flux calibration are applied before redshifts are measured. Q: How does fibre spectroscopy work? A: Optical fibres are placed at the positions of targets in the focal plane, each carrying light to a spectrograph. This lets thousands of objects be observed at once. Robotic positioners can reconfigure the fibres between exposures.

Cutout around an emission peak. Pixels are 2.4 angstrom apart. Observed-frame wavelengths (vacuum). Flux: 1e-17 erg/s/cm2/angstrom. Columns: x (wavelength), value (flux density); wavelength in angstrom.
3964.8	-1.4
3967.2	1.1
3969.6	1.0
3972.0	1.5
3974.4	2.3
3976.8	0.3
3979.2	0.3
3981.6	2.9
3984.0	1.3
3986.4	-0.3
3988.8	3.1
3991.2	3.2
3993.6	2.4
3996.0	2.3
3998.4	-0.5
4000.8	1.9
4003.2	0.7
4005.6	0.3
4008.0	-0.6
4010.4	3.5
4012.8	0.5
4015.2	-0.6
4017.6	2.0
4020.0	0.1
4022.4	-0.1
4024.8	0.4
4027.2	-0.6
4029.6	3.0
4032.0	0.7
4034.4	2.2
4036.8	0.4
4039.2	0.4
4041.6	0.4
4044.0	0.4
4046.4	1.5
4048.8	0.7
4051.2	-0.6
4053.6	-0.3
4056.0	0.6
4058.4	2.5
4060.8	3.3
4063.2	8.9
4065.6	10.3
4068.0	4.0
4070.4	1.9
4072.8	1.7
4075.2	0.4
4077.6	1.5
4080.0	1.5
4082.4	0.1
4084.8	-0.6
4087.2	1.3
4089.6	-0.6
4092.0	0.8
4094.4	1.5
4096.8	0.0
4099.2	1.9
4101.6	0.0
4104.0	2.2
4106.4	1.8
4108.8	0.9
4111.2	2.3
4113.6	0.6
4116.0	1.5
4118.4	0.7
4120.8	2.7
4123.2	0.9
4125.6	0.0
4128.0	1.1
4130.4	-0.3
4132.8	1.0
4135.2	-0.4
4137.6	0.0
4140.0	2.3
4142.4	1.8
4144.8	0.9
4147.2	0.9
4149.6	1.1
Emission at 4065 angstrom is [O II] 3727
